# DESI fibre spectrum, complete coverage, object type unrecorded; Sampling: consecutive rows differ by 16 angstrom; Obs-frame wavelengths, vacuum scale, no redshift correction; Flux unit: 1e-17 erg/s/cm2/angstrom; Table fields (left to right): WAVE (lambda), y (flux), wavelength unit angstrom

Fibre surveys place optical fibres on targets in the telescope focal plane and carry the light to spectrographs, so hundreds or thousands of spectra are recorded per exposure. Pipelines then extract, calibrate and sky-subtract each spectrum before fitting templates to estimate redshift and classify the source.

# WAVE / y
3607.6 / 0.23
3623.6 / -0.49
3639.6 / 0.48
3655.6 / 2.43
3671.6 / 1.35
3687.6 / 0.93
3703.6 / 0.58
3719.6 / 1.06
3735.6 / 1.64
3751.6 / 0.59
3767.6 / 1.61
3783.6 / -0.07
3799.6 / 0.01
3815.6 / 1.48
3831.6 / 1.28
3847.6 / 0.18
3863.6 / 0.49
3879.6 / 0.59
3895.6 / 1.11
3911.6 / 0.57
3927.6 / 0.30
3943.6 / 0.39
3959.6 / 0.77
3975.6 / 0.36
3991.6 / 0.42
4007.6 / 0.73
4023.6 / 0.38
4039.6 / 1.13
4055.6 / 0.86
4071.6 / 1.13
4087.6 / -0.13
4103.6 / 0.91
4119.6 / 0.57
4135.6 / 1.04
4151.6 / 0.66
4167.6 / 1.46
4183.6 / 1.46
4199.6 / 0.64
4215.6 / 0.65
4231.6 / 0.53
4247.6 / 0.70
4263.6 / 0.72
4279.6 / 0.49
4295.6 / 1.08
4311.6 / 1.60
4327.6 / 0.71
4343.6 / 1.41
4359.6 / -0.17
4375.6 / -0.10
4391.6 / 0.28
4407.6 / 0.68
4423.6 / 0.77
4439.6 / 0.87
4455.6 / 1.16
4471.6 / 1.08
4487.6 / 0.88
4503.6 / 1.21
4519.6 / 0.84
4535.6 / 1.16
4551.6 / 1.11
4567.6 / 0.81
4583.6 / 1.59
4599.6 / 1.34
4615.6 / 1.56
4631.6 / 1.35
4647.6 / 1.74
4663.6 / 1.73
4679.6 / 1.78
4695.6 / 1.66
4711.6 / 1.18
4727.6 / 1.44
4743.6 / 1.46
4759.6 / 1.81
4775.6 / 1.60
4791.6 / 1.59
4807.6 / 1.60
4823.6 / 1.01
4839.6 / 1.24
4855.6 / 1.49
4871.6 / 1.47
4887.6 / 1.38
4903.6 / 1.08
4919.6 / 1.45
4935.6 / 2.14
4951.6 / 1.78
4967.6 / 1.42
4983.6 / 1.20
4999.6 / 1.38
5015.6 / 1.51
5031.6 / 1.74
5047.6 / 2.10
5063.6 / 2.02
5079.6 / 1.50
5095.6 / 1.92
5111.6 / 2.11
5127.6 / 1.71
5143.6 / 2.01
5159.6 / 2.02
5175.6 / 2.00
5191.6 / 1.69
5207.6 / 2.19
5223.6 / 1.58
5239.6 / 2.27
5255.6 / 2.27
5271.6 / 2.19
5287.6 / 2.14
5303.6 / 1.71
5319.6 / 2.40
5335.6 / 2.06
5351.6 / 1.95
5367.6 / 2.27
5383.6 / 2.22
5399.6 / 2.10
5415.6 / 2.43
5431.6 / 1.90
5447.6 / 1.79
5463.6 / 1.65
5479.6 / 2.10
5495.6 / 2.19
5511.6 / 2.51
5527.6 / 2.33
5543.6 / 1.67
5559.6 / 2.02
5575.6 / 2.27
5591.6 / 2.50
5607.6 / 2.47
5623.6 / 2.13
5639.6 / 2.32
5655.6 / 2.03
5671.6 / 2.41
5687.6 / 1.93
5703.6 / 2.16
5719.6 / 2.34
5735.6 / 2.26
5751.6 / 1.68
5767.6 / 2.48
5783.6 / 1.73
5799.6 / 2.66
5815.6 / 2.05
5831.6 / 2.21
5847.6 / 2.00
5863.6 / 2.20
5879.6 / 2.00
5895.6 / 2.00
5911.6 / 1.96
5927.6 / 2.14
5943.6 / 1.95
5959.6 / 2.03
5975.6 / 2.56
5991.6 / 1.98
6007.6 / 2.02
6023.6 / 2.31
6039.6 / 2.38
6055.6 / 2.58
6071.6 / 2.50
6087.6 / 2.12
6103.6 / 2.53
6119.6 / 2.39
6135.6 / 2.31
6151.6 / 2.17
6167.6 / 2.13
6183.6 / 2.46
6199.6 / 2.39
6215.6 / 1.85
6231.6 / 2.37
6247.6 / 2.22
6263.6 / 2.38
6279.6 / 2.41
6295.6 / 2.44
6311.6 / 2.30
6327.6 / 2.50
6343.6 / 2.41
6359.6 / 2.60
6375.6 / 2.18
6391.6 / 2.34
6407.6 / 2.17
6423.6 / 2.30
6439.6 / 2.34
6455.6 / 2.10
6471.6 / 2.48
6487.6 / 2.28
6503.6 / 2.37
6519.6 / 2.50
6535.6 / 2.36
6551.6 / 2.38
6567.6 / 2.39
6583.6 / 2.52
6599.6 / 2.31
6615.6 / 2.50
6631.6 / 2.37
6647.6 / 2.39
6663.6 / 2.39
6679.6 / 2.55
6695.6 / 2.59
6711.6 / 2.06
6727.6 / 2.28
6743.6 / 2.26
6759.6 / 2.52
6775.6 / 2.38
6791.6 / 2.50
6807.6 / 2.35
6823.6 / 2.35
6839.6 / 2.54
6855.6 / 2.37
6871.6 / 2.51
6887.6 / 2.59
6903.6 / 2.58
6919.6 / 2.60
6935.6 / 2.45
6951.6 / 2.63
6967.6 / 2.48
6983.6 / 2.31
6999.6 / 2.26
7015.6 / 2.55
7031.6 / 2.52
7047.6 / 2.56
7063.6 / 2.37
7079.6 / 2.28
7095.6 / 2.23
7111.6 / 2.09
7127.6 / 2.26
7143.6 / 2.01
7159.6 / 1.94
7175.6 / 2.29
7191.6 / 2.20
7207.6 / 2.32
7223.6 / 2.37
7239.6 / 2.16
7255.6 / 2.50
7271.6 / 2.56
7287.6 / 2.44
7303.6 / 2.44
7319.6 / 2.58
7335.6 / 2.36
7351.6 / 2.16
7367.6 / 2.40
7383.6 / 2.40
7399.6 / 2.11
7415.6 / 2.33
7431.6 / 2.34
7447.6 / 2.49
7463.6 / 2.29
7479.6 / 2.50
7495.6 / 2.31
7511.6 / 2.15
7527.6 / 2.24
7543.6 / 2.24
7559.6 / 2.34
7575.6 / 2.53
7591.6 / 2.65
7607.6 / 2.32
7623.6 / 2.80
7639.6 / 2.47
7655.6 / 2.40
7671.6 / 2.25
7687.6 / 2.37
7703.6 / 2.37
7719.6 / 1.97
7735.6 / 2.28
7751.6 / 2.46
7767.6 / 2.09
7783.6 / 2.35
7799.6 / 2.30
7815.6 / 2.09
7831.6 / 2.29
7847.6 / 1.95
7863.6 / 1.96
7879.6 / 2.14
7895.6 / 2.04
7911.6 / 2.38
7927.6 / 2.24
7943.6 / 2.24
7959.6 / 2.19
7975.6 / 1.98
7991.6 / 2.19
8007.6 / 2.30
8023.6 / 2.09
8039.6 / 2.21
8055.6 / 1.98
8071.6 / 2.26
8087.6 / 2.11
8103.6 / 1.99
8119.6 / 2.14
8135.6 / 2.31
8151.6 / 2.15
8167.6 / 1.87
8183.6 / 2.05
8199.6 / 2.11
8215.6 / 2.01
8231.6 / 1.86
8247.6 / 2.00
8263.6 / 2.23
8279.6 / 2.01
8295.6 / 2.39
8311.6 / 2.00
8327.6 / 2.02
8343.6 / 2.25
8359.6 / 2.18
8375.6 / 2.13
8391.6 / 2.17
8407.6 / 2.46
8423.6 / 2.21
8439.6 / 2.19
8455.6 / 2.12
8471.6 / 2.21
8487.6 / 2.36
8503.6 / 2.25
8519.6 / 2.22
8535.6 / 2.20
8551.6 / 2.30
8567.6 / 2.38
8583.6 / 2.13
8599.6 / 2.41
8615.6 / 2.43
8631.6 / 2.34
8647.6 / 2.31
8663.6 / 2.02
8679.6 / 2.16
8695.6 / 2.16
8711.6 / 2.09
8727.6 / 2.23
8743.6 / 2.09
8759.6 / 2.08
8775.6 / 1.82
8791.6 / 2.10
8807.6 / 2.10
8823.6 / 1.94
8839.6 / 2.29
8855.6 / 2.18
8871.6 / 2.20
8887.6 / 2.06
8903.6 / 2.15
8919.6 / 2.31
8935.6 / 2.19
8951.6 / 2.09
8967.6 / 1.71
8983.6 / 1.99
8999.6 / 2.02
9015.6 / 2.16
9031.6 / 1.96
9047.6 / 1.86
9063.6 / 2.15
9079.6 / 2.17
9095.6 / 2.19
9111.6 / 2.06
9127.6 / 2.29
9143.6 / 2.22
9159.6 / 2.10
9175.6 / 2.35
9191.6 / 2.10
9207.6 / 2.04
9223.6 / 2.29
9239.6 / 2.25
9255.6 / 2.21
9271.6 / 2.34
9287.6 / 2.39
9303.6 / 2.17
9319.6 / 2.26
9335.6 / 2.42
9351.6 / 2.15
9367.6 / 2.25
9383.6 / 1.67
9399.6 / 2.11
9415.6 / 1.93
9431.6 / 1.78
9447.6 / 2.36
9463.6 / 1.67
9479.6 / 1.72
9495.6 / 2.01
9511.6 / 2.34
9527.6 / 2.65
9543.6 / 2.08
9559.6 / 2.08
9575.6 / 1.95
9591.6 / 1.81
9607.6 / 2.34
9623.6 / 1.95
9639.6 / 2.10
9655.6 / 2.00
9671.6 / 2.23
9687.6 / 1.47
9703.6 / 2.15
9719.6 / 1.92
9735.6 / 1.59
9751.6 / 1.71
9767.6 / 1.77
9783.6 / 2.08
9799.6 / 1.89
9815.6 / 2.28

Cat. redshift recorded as 0.140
